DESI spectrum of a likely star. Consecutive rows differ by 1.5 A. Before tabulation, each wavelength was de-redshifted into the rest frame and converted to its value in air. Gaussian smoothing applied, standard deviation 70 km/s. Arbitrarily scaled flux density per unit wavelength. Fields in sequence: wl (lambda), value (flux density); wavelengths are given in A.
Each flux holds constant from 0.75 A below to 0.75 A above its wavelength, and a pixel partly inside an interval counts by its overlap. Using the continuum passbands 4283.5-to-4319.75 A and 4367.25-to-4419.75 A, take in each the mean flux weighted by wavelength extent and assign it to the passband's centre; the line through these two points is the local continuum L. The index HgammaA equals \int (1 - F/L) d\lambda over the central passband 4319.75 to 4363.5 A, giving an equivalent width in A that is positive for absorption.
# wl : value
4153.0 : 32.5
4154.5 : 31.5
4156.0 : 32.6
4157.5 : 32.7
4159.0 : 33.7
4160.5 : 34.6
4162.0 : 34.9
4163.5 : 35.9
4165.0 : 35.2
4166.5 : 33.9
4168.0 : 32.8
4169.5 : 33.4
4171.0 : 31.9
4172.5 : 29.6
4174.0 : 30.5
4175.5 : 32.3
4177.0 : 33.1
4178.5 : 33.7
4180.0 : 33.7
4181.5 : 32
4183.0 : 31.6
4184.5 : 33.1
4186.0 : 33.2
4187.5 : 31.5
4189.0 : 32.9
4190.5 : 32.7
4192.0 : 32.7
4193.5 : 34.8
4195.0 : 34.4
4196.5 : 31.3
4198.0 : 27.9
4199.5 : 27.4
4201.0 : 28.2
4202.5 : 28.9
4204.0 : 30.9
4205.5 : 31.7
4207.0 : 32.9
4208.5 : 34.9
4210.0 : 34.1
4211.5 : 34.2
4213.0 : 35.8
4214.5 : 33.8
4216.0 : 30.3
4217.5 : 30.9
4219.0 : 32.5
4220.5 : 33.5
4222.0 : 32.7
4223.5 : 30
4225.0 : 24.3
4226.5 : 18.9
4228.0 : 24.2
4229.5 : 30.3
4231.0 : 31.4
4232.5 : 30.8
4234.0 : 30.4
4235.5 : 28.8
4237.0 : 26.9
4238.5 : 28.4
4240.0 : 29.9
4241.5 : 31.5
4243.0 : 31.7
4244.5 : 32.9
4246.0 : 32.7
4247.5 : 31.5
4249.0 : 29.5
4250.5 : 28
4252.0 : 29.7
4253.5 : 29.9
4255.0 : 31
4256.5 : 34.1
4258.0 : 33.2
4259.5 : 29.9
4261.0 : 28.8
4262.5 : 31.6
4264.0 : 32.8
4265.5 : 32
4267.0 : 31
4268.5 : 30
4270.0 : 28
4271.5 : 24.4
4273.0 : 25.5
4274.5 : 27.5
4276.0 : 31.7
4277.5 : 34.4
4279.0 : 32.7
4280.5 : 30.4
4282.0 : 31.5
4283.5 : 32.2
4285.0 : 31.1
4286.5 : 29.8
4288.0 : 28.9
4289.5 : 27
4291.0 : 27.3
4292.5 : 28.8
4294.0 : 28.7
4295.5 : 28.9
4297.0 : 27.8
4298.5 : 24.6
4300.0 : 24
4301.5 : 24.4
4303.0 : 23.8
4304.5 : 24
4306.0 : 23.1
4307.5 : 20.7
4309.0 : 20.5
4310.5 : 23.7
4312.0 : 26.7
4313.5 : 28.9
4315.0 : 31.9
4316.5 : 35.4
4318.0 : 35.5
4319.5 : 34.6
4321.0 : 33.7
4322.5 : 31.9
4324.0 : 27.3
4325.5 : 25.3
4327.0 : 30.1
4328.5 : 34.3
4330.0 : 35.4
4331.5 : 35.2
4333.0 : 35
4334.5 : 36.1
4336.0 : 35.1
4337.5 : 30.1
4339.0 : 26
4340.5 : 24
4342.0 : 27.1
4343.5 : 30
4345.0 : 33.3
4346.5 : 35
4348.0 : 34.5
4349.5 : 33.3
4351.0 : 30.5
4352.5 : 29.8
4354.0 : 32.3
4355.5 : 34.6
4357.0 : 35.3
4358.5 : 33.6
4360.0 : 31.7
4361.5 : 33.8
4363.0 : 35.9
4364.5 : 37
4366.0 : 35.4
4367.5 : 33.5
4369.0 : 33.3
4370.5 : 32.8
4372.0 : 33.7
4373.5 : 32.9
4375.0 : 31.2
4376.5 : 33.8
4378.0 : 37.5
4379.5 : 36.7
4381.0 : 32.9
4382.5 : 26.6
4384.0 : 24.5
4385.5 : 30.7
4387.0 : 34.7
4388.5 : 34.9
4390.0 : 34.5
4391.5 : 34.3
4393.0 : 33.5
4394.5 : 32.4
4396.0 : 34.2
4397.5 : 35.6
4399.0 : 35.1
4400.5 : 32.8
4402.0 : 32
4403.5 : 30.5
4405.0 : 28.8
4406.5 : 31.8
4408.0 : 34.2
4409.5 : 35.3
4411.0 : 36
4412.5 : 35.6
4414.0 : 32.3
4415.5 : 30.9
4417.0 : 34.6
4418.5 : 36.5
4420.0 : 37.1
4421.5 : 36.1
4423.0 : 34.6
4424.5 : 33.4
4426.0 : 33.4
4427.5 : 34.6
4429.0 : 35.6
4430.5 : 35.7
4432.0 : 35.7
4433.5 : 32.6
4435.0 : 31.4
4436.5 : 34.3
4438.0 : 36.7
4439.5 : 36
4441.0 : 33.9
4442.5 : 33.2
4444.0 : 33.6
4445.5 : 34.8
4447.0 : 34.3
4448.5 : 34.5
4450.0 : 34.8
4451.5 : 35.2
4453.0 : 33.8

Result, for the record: -3.1 A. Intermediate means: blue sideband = 27.5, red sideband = 33.2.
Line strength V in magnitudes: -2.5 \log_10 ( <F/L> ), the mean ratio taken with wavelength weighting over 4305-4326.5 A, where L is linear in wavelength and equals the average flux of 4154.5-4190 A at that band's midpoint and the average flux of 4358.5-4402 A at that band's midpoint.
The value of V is 0.17 mag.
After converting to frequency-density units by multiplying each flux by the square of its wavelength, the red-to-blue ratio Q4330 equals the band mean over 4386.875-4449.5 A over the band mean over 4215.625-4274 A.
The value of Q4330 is 1.2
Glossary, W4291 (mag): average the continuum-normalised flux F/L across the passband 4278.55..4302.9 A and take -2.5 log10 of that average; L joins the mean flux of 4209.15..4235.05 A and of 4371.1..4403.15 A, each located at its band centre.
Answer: 0.112 mag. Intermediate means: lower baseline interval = 30.5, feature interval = 28.5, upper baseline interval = 33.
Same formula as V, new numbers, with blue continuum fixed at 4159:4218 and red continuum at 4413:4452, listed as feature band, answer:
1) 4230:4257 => 0.09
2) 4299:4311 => 0.40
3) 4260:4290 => 0.11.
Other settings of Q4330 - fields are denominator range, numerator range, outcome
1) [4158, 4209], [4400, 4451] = 1.18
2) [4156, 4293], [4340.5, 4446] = 1.16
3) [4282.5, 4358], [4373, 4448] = 1.18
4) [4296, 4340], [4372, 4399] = 1.17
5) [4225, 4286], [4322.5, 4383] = 1.14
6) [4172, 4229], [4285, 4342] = 0.97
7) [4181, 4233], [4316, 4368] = 1.11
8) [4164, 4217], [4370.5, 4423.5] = 1.14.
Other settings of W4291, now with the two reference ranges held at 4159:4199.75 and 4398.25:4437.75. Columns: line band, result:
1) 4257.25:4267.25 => 0.060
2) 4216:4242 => 0.133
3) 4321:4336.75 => 0.028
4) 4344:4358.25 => 0.014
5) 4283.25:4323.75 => 0.189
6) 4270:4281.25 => 0.131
